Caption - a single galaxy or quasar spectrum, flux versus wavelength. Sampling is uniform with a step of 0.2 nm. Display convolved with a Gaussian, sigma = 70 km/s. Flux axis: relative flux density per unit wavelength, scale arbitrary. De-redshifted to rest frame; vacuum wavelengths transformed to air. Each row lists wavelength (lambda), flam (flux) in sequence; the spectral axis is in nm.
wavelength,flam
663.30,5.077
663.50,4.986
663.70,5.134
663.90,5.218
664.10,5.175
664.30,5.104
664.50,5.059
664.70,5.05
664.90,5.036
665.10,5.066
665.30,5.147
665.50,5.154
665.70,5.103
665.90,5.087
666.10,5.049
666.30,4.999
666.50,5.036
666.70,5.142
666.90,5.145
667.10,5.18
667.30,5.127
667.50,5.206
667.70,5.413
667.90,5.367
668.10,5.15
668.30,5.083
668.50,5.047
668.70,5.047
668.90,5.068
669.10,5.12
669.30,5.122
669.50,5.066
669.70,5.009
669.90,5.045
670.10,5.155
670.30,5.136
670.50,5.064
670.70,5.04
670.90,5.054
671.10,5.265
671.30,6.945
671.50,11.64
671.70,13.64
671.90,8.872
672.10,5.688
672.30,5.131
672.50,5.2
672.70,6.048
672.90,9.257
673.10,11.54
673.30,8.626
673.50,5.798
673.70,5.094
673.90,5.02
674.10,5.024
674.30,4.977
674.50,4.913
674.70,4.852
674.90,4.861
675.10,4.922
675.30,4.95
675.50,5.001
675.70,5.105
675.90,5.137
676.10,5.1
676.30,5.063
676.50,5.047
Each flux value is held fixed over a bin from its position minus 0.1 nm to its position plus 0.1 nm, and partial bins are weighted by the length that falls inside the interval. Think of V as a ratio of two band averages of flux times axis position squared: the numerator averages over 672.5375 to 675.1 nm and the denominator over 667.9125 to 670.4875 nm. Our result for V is 1.24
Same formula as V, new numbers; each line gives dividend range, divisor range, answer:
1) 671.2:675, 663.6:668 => 1.39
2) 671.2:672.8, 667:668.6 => 1.54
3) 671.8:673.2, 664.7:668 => 1.47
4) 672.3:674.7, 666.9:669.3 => 1.25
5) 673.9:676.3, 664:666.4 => 1.01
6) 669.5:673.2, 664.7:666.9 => 1.38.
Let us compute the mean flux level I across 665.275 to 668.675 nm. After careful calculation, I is 5.14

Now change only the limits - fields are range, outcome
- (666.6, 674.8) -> 6.01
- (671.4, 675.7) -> 6.68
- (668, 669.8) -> 5.08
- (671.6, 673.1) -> 7.95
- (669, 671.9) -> 6.4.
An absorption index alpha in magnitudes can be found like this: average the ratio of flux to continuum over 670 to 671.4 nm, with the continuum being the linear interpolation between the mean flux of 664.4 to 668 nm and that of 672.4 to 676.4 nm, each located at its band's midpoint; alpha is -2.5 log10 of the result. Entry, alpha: 0.03 mag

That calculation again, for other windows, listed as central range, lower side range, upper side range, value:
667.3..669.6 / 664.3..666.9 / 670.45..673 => 0.174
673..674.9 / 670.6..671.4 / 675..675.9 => -0.176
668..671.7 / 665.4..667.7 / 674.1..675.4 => -0.149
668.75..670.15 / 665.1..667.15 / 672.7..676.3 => 0.068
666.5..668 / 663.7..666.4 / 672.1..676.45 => 0.010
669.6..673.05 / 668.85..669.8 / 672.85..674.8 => -0.177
